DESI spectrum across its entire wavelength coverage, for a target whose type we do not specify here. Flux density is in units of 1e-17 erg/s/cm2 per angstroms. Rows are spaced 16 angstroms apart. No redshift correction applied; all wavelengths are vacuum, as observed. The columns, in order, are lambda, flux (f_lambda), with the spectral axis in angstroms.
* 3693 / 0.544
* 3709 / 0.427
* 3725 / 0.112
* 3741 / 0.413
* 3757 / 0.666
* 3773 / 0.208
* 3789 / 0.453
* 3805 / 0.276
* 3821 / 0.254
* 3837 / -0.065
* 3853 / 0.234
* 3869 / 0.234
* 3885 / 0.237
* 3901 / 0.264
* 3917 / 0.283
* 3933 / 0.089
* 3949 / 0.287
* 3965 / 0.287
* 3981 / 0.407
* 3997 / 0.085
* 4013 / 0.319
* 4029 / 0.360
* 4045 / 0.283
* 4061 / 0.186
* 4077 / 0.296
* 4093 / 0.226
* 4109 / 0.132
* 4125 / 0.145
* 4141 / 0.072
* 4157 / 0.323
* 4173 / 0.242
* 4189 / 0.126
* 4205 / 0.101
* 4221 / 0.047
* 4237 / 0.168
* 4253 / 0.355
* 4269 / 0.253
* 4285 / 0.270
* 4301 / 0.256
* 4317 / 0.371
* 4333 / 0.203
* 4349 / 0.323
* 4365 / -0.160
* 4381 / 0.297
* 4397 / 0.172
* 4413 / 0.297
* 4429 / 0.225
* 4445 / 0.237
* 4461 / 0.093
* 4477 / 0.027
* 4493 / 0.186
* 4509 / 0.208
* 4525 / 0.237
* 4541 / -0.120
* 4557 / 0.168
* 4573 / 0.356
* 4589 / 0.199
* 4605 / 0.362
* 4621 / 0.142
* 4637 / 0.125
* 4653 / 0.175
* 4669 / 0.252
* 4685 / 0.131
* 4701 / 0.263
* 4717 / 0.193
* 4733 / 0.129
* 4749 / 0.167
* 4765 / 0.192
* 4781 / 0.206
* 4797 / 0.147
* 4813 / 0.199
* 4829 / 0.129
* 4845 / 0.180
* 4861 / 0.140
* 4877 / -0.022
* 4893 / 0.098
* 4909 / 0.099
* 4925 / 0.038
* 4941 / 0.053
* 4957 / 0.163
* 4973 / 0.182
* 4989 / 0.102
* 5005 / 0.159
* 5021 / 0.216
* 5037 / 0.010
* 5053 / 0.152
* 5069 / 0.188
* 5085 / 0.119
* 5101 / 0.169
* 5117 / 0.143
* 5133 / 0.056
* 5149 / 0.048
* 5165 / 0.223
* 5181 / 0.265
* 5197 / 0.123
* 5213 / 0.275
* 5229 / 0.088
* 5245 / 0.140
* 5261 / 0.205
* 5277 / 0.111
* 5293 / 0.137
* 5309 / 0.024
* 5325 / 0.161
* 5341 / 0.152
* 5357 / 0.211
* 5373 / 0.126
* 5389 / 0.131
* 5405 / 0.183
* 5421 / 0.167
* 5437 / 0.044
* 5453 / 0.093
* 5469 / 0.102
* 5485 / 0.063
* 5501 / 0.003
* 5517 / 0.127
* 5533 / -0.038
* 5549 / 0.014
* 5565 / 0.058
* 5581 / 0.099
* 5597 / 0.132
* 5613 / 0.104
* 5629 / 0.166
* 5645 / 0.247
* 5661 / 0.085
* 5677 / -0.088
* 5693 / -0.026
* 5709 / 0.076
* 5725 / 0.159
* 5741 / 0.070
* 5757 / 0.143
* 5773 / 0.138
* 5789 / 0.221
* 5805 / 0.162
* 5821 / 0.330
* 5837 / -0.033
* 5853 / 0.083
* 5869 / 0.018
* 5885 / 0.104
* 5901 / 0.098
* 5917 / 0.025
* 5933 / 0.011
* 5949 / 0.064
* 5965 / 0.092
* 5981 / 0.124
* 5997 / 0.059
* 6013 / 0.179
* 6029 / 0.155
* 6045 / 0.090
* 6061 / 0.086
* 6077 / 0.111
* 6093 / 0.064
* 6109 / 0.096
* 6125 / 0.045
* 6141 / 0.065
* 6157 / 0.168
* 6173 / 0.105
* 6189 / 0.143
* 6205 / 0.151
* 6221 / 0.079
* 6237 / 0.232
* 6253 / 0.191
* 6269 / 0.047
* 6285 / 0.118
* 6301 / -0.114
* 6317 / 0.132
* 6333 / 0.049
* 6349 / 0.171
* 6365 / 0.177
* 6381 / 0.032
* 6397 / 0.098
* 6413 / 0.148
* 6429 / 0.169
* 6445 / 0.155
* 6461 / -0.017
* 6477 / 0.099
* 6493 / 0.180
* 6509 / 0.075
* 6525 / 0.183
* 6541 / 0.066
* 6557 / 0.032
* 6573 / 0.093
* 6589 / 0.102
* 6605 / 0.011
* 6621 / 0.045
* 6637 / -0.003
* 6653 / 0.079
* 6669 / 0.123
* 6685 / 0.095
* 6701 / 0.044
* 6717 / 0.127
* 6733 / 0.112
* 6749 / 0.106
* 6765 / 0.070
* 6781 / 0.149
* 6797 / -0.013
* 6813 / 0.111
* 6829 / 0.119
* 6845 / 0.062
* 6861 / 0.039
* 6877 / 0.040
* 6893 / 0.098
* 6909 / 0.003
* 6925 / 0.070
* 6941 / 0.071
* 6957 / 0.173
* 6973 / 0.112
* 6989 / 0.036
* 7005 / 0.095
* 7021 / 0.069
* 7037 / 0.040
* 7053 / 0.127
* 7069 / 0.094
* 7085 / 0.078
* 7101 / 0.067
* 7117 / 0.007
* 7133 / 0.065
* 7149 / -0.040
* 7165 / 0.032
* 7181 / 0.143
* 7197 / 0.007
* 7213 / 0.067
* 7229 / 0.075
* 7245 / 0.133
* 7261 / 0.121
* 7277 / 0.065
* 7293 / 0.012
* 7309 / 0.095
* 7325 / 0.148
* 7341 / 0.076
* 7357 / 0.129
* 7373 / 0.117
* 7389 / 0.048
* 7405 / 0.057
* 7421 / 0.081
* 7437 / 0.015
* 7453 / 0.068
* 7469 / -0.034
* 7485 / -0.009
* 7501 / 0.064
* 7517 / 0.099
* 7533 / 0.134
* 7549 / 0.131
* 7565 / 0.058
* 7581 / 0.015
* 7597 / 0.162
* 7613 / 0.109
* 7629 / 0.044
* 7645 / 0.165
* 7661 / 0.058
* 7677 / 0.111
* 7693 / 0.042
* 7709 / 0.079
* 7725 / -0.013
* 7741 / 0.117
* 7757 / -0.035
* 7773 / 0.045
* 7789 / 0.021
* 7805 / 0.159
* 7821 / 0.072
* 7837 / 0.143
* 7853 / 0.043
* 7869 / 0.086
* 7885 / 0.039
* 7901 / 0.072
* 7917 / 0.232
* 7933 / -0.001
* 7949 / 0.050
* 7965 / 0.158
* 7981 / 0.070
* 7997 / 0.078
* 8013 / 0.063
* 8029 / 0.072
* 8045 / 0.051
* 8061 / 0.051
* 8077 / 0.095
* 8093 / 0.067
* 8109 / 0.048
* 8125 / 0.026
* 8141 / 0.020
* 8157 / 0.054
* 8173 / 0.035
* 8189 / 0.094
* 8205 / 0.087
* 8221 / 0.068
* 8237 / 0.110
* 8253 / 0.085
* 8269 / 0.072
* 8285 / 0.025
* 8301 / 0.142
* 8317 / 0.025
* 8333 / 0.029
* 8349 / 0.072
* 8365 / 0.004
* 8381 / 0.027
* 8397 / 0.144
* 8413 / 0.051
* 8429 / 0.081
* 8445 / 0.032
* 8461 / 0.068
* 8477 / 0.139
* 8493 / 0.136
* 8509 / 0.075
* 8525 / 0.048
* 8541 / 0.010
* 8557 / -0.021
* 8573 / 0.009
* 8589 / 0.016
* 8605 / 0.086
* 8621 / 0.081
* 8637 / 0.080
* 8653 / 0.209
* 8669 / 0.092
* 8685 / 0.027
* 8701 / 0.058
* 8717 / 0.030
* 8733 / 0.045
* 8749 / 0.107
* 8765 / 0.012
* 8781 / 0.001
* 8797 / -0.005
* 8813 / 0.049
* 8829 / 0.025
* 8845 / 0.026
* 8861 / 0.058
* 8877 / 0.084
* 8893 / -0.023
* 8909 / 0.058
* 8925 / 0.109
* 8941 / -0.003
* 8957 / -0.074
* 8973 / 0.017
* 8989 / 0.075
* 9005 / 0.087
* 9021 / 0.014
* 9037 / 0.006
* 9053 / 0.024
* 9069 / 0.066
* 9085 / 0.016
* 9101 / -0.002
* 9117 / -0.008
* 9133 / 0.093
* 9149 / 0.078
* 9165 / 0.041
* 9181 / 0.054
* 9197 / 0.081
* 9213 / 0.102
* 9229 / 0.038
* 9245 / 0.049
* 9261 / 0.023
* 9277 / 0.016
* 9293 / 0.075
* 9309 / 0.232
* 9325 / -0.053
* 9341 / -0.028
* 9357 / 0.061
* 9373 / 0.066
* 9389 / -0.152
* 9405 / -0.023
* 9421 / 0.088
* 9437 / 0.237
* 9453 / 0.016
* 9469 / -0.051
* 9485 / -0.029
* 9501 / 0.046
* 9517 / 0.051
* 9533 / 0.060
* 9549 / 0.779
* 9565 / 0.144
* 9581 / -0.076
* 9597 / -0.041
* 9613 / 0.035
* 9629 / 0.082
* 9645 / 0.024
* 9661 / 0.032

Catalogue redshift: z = 1.56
